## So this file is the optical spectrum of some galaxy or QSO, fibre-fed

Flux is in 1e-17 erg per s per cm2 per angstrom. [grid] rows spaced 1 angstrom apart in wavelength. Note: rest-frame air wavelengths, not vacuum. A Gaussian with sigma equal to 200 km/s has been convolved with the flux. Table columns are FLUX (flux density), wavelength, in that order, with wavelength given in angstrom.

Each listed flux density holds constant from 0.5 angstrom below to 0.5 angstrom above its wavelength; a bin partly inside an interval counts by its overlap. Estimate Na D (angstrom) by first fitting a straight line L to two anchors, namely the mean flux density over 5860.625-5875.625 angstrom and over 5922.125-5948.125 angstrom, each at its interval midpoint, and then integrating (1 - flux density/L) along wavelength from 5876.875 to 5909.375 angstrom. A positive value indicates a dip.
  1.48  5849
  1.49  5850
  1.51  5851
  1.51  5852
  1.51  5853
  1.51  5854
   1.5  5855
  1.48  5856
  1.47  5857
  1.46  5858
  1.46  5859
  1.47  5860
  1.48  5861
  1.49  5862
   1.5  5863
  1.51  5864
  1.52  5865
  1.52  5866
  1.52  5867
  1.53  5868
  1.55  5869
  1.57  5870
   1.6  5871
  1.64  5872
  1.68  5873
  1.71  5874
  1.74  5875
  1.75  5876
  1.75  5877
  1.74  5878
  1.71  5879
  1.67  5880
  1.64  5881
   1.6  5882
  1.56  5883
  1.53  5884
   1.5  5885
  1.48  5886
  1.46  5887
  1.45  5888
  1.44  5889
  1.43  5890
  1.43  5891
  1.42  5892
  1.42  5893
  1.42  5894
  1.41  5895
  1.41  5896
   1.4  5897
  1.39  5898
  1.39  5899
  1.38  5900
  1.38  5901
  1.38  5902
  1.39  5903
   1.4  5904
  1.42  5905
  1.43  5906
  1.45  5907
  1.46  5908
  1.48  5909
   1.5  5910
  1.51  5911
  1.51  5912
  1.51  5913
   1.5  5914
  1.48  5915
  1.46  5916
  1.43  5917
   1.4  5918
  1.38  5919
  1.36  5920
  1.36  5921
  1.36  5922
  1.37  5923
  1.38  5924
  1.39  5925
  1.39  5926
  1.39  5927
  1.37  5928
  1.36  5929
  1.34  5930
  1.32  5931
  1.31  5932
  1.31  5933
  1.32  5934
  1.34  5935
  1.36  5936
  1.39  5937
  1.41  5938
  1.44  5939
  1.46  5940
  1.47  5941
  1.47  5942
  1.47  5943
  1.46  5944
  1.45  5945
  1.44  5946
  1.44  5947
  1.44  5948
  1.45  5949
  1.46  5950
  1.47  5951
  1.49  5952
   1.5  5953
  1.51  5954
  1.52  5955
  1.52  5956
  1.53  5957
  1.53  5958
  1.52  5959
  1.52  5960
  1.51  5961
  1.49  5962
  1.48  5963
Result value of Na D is 0.7 angstrom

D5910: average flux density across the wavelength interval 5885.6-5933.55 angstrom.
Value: 1.41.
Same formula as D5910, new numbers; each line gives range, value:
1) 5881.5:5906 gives 1.44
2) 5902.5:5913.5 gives 1.46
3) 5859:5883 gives 1.6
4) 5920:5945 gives 1.39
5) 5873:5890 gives 1.6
